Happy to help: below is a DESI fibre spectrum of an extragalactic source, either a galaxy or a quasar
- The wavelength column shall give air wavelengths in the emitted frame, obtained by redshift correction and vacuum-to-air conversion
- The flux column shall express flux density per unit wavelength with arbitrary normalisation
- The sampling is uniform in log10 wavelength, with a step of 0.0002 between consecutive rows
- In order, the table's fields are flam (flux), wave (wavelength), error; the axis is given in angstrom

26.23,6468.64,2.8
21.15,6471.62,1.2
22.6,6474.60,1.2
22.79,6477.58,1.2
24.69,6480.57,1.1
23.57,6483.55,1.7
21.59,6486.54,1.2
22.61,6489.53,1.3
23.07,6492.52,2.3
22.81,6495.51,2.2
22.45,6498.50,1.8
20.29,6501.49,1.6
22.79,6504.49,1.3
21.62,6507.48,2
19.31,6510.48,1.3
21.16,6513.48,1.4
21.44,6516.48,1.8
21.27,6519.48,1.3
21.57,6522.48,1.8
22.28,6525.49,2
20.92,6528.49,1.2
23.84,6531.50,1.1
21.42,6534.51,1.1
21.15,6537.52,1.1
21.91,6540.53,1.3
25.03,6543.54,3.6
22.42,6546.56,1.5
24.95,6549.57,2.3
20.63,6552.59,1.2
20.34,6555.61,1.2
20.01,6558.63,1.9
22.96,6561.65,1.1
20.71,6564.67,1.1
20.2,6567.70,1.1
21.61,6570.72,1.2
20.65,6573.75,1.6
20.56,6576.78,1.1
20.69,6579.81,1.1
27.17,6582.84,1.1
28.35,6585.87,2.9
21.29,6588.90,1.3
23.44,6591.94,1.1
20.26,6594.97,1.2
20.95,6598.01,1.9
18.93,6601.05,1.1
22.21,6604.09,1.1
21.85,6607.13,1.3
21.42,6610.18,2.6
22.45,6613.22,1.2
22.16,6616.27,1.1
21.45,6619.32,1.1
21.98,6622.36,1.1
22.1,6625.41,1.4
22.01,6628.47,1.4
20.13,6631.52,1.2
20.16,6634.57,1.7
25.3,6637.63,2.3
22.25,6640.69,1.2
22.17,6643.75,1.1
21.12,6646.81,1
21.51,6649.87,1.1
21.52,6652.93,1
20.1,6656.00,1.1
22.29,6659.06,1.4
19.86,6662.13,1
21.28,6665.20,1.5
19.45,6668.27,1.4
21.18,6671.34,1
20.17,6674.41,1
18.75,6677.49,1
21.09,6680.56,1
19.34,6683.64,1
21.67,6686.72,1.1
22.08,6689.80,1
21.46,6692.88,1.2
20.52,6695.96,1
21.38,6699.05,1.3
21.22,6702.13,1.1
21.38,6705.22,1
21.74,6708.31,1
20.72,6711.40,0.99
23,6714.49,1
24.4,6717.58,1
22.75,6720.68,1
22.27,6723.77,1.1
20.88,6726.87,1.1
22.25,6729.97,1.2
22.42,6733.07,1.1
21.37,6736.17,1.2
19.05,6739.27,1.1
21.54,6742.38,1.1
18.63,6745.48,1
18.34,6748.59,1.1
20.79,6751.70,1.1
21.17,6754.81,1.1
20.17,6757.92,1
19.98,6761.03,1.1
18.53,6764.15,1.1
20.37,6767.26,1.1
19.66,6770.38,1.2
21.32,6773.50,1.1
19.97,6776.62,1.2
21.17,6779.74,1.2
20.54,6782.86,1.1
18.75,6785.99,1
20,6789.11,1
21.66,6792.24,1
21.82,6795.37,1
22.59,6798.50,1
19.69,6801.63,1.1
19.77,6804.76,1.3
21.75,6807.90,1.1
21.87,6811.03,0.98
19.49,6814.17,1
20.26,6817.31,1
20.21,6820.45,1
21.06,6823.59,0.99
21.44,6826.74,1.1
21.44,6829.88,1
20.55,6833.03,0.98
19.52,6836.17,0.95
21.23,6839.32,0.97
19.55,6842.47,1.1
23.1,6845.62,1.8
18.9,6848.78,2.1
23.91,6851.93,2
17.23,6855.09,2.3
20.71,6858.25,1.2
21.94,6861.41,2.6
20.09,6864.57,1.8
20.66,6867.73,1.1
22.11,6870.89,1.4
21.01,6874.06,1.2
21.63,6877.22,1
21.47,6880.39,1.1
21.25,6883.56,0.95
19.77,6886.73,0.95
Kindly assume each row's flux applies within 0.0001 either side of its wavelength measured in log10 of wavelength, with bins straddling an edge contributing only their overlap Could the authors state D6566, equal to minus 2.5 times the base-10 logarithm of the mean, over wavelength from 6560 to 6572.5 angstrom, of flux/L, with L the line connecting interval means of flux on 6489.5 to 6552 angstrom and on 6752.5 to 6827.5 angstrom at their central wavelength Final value 0.024 mag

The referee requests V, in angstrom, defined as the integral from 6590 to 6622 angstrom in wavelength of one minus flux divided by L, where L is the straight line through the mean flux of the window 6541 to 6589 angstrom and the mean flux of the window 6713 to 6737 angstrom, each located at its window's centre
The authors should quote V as 1.2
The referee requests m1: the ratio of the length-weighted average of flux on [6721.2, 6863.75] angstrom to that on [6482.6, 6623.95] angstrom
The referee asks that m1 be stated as 0.9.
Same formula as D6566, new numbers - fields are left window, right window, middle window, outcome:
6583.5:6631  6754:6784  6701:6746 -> -0.044 mag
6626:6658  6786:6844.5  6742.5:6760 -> 0.058 mag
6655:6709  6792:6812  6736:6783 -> 0.052 mag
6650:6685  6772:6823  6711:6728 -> -0.096 mag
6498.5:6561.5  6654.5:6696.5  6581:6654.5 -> -0.053 mag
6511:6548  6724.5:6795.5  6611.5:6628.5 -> -0.033 mag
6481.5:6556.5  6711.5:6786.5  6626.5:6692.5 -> 0.009 mag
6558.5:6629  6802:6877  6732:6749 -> 0.050 mag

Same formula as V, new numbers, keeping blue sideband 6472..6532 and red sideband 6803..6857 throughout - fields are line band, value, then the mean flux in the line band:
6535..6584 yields -0.12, 21.9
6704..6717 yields -0.45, 21.9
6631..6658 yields -0.23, 21.7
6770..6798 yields 0.27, 20.7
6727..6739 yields -0.27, 21.6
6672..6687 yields 0.83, 20.1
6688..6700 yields -0.07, 21.4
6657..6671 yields 0.42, 20.7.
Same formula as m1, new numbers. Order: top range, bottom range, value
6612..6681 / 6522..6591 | 0.96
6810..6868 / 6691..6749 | 0.97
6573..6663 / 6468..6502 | 0.96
